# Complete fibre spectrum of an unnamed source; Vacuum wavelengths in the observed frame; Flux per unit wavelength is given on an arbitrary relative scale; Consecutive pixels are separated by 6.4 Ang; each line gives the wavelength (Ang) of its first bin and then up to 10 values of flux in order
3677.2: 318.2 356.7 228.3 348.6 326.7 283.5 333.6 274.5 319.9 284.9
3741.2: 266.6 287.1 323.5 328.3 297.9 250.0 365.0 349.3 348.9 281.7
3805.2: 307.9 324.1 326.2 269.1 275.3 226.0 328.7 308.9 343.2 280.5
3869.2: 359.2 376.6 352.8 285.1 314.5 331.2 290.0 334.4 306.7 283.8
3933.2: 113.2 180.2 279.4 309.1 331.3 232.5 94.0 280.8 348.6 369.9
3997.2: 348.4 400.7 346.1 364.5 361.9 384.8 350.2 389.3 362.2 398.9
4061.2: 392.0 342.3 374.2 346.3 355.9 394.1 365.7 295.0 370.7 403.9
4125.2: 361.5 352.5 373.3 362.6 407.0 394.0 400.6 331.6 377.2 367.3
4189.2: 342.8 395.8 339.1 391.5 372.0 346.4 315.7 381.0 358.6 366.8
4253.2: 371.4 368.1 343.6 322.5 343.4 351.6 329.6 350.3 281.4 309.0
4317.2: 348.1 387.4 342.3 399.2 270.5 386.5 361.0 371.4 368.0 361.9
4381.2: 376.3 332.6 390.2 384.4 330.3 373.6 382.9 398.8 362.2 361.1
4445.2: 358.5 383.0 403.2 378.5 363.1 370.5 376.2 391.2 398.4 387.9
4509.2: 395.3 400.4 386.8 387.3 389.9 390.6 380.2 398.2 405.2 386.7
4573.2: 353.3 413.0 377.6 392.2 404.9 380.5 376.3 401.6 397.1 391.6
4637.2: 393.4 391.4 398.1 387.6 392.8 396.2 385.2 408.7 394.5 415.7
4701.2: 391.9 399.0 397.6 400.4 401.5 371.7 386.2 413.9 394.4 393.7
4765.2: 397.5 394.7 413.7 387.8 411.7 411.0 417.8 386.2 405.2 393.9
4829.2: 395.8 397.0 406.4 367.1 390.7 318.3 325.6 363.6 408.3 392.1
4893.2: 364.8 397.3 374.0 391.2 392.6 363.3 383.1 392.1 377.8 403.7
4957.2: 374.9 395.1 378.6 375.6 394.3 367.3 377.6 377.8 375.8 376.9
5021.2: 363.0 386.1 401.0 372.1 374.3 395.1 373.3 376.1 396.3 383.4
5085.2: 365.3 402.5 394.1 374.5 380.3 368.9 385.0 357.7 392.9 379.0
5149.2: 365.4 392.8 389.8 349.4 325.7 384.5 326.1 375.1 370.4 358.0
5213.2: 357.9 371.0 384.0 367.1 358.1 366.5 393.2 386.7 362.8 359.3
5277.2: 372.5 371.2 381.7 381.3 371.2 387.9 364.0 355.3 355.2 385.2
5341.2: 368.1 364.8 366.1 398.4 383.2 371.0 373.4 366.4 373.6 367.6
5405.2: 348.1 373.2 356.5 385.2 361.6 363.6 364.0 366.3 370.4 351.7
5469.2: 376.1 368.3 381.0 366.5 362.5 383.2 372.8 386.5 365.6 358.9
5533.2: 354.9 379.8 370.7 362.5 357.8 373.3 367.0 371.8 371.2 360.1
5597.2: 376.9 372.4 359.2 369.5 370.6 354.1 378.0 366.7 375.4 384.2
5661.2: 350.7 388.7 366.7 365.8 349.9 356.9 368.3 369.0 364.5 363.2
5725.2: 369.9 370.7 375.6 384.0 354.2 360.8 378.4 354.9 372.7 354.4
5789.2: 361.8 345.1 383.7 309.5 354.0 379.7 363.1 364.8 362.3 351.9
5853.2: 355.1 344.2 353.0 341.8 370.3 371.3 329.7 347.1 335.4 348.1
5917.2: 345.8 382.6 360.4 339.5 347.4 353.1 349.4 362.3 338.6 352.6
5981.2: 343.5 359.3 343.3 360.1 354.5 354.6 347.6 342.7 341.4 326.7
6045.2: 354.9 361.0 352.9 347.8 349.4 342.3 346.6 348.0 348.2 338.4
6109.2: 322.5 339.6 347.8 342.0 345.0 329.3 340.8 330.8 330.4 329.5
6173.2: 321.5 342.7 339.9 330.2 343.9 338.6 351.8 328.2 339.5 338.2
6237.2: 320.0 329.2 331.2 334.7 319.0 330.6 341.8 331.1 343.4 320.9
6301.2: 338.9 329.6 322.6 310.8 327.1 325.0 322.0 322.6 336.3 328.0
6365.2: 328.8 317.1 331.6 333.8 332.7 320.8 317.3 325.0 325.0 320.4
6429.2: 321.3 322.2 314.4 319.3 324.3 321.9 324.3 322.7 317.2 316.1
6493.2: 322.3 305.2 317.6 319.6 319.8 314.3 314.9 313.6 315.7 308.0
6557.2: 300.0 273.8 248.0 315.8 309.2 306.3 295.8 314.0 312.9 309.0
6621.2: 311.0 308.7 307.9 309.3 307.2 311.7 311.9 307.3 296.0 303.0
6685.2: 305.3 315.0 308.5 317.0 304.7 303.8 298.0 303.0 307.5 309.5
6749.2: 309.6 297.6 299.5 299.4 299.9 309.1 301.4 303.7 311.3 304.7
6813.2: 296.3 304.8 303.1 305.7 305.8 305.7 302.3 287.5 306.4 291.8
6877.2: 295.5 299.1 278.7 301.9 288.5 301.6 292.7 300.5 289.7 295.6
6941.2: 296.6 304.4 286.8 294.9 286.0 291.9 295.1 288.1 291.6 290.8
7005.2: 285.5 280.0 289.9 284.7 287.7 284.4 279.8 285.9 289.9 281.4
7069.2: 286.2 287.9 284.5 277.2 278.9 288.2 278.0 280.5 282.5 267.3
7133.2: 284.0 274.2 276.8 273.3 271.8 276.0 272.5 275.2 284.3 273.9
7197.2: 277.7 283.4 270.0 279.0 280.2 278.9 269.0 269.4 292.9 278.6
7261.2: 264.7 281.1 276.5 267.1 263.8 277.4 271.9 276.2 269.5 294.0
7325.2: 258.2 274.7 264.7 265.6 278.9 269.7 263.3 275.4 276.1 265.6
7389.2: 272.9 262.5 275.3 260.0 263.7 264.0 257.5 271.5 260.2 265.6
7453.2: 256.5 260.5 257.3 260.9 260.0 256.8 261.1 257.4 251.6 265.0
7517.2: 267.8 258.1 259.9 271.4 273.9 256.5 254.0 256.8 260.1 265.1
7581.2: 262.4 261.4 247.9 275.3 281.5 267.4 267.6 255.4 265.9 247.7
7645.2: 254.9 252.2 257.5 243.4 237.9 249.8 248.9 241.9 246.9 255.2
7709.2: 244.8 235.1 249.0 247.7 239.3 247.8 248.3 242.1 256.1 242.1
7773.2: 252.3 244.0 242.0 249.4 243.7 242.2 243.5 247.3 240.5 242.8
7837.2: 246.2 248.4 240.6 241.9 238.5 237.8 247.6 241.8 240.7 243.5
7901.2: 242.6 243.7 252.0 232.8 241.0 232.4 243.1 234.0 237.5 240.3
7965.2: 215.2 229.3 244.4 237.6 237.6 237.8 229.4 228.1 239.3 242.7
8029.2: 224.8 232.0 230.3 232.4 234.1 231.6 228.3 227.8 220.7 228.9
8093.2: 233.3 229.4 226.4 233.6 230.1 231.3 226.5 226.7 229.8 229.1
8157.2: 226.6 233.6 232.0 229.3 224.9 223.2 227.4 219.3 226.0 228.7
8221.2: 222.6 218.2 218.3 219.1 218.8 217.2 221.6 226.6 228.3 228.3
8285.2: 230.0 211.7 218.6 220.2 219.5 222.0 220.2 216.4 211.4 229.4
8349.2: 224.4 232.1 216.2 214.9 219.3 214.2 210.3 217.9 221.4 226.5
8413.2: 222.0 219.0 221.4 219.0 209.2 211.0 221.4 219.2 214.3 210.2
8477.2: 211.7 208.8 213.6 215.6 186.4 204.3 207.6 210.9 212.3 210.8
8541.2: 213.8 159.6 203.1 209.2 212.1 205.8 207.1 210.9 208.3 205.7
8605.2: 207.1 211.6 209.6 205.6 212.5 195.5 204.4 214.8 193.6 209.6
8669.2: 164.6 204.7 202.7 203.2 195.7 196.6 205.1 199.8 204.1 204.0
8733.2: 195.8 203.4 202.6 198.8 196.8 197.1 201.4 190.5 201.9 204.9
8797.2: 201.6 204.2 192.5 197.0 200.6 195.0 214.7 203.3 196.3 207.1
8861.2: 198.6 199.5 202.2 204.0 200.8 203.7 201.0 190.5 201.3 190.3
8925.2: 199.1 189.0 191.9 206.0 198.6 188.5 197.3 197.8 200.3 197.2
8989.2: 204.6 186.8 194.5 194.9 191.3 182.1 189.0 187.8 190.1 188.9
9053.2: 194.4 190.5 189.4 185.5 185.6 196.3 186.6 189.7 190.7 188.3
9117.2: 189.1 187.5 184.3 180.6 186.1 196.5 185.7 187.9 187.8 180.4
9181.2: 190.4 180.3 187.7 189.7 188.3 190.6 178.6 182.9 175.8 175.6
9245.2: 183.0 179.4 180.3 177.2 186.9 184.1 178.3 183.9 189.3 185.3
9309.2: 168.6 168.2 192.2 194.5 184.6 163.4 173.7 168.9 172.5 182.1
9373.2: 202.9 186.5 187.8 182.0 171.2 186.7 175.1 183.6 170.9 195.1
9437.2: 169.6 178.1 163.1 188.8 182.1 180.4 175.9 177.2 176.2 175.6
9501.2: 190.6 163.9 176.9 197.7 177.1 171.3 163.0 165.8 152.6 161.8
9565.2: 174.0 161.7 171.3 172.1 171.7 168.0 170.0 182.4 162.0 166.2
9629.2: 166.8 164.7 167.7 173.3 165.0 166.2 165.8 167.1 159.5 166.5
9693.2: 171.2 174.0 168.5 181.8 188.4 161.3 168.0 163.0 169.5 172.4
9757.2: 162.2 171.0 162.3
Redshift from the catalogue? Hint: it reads 0.00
